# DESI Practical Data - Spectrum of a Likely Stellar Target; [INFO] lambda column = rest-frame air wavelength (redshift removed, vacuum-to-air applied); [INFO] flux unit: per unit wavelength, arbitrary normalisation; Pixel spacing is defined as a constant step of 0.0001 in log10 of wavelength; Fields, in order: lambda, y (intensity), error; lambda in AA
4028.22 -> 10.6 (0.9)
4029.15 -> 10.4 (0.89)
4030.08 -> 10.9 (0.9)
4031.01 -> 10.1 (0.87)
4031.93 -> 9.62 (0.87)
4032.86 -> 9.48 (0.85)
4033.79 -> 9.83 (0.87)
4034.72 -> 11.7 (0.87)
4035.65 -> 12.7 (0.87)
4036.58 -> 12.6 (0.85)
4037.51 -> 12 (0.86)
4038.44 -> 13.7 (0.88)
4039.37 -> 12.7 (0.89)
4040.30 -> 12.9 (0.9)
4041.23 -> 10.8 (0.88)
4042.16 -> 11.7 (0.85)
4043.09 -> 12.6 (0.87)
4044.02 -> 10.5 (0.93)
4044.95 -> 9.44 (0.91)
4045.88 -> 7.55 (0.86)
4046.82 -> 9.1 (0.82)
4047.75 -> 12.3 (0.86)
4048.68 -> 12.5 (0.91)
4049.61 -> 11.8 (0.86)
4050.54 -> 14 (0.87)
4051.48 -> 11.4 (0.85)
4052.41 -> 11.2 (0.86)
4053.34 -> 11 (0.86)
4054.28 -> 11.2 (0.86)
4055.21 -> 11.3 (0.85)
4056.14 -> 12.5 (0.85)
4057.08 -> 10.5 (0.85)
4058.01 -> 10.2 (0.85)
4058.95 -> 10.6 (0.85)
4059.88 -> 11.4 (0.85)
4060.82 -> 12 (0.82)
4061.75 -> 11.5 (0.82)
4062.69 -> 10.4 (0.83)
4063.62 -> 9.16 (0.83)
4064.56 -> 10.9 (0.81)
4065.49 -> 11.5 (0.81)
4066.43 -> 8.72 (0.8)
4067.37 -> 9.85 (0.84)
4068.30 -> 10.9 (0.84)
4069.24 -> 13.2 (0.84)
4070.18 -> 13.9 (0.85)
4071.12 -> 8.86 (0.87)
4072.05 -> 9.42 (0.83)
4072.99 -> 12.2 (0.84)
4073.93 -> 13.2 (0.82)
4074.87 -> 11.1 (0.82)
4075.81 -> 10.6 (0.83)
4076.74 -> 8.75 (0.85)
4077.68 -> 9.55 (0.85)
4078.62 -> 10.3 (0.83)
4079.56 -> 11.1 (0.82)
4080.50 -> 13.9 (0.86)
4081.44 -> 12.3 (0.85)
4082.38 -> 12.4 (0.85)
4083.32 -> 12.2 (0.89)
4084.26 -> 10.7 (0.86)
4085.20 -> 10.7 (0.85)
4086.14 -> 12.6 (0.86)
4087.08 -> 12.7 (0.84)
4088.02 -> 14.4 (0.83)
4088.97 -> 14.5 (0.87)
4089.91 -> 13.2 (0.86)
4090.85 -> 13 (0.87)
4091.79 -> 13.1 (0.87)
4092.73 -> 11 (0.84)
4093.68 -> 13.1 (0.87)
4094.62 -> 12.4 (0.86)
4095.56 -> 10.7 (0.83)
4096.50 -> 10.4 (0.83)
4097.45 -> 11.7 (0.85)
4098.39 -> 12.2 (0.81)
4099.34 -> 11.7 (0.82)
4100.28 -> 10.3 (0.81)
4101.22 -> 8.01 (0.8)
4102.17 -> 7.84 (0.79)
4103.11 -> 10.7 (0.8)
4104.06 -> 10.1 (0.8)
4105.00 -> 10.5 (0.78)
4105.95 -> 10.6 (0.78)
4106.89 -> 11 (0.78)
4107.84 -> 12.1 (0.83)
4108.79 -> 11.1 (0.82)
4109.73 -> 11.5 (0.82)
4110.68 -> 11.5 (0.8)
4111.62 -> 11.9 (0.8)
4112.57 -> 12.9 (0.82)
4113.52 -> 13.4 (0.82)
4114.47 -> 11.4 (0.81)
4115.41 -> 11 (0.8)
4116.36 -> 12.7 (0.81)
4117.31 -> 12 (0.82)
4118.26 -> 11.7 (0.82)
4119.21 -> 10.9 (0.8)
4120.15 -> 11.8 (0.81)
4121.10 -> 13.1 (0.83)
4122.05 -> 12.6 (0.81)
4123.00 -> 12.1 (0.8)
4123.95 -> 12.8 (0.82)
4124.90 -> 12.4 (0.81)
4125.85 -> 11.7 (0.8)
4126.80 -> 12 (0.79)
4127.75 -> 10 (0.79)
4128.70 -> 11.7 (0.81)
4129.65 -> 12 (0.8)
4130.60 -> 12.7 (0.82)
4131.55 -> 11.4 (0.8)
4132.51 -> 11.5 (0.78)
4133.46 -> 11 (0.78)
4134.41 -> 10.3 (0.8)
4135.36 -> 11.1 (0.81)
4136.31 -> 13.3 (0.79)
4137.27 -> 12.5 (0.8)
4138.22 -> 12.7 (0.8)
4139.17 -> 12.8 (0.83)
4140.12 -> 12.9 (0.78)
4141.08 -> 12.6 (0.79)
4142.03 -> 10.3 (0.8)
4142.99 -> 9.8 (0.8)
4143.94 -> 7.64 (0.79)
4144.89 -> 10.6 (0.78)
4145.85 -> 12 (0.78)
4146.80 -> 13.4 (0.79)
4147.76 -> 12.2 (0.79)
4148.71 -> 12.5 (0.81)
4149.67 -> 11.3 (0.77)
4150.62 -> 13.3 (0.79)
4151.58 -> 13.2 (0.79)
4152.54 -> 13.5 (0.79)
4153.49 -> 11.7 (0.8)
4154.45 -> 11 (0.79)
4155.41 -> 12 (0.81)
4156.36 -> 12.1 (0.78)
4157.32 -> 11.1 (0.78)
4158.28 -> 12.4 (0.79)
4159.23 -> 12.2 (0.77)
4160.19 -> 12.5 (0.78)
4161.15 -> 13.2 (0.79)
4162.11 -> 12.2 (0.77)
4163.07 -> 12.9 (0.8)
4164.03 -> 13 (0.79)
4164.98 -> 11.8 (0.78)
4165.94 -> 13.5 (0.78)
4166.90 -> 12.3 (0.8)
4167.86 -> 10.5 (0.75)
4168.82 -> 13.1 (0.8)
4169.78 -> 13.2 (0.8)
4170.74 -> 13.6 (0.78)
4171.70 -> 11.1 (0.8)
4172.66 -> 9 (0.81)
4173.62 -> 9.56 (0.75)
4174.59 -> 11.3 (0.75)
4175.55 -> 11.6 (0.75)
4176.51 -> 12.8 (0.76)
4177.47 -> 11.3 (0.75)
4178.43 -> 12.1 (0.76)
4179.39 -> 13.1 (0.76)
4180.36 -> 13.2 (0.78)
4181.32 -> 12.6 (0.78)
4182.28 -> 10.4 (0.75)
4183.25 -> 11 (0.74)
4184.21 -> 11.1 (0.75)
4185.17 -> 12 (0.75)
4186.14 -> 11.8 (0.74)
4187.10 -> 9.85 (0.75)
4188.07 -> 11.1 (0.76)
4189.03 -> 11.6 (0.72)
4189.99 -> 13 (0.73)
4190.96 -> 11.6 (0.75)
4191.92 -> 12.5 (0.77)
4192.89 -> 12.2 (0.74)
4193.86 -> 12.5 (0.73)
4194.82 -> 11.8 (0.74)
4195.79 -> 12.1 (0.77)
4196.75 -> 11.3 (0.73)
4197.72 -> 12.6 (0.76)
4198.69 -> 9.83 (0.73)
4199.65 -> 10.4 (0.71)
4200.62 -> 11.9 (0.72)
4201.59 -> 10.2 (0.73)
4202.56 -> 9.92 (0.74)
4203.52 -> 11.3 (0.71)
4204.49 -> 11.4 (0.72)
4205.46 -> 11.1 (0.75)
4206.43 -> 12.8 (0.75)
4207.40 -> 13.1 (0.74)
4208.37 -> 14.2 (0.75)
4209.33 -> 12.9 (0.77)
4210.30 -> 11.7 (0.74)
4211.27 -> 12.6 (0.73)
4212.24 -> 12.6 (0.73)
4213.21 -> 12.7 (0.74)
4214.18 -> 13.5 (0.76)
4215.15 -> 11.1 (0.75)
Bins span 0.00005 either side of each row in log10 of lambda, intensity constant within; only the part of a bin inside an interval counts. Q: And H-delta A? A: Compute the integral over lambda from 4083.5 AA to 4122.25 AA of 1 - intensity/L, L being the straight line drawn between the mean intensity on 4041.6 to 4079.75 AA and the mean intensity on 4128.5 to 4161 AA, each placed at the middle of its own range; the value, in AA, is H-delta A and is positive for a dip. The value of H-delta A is -0.9 AA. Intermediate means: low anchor 11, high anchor 11.9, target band 11.7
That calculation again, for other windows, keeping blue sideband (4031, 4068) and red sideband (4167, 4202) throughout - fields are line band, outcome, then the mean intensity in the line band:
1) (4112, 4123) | -0.7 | 12.1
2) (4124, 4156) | -0.9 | 11.8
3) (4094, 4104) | 0.6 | 10.6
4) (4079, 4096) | -1.7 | 12.4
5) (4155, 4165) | -0.7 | 12.3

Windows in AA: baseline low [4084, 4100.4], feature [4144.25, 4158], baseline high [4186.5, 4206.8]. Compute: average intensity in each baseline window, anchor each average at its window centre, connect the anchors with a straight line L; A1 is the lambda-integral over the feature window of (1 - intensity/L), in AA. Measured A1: -0.4 AA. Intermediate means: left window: 12.2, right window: 11.5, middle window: 12.1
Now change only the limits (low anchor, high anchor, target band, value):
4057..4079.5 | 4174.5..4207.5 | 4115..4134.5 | -1.1 AA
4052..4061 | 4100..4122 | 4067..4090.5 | -1.1 AA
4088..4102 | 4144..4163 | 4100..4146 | 2.0 AA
